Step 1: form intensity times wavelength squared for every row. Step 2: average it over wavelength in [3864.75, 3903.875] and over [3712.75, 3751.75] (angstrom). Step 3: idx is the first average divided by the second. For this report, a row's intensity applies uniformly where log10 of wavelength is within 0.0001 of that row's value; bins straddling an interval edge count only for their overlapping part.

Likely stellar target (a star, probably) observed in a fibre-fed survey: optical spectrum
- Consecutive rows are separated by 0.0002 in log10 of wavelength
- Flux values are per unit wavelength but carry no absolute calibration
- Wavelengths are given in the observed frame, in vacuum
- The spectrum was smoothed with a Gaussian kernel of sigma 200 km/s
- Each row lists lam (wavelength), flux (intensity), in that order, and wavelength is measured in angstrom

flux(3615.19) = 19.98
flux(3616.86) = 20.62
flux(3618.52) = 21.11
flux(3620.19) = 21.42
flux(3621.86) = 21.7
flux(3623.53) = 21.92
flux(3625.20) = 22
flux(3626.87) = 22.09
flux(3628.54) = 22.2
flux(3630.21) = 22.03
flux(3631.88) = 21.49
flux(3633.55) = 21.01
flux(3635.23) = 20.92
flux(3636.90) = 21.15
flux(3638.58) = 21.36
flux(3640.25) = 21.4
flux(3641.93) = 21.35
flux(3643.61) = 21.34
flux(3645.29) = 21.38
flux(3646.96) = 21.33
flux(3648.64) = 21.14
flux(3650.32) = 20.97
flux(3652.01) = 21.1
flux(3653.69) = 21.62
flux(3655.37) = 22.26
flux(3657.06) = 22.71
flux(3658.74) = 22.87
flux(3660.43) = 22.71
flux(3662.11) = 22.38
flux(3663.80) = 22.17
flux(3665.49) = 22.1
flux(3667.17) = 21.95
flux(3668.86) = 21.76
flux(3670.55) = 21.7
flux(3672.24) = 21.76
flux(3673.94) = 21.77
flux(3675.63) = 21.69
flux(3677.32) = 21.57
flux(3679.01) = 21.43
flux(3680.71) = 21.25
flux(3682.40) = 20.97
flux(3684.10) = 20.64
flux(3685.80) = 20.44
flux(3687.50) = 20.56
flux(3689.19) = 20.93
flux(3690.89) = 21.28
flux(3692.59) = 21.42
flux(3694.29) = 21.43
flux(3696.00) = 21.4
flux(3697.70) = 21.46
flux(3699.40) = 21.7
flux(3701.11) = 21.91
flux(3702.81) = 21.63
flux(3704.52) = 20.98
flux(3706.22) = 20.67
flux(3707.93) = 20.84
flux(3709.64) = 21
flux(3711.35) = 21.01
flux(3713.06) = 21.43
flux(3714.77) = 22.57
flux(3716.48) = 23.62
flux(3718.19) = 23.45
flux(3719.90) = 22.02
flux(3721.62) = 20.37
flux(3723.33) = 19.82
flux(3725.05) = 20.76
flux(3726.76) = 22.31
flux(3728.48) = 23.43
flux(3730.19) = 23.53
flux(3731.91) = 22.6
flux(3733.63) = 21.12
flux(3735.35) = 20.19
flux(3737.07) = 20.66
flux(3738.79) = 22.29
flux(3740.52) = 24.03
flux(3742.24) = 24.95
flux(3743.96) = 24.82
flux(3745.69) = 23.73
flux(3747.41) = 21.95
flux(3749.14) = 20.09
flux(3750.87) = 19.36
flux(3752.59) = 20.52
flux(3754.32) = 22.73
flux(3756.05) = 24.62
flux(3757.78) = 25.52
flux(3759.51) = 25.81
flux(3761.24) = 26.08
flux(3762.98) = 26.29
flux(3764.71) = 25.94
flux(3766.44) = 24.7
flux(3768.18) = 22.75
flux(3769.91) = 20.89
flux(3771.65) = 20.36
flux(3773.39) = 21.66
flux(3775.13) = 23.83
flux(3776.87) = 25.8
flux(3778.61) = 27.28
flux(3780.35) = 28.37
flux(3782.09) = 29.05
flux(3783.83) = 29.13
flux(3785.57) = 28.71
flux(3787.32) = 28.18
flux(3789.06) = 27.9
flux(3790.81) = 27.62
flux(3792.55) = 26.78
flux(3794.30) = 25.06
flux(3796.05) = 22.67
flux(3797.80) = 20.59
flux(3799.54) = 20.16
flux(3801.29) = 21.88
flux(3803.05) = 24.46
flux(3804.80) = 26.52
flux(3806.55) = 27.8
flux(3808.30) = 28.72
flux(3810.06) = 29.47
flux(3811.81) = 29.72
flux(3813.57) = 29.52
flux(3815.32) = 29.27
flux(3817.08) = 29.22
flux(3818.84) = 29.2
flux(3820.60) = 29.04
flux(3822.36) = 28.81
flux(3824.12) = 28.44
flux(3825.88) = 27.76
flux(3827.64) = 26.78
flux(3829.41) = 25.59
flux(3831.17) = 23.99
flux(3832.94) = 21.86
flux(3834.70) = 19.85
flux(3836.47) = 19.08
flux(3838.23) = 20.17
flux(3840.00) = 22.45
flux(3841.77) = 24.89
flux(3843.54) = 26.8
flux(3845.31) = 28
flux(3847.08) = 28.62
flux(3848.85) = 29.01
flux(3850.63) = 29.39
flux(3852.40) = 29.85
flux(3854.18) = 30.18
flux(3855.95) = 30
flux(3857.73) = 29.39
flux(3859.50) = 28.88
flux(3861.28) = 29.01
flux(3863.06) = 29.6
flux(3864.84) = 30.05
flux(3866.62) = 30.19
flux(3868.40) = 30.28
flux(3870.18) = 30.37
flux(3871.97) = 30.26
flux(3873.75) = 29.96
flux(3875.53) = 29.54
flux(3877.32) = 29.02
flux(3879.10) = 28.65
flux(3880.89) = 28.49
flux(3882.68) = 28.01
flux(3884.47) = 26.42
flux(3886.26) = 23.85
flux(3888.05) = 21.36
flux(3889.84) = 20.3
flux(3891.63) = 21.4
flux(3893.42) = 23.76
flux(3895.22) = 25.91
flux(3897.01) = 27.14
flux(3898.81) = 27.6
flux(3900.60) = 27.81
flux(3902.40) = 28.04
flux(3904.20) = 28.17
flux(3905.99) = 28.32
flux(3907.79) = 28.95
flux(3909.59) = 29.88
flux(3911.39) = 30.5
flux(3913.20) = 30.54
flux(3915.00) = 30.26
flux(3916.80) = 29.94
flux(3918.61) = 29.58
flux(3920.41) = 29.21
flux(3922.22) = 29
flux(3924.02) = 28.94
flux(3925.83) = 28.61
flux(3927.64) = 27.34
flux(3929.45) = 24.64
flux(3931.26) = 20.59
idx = 1.33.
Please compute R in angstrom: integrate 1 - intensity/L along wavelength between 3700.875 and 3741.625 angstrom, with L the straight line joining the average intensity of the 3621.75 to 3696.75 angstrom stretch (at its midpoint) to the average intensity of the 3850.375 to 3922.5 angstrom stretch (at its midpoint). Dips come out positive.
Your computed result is 2.8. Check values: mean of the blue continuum 21.6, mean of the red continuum 28.3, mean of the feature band 21.8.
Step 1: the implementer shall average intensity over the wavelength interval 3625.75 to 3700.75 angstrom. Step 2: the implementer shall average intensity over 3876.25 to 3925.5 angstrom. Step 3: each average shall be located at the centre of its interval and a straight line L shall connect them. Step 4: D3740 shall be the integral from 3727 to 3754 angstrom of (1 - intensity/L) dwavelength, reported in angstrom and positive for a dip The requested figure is 1.4 angstrom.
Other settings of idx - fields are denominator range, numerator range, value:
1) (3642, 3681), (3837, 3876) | 1.45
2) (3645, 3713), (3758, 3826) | 1.30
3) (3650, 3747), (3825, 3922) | 1.37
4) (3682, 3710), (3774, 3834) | 1.34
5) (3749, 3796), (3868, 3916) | 1.17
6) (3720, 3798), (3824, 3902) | 1.18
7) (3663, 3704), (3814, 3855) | 1.34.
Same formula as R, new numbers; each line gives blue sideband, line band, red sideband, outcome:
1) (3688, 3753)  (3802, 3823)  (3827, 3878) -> -2.25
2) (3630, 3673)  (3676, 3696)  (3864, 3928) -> 1.30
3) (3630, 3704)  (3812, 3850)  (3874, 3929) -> -0.69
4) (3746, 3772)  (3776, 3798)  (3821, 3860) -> -2.34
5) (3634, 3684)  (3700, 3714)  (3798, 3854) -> 1.08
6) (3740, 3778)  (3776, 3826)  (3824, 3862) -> -4.47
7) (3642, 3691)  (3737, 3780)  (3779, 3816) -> 2.78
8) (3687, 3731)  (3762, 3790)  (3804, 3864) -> -1.16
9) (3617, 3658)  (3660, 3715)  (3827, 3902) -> 2.97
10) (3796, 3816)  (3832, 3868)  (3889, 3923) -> -0.18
